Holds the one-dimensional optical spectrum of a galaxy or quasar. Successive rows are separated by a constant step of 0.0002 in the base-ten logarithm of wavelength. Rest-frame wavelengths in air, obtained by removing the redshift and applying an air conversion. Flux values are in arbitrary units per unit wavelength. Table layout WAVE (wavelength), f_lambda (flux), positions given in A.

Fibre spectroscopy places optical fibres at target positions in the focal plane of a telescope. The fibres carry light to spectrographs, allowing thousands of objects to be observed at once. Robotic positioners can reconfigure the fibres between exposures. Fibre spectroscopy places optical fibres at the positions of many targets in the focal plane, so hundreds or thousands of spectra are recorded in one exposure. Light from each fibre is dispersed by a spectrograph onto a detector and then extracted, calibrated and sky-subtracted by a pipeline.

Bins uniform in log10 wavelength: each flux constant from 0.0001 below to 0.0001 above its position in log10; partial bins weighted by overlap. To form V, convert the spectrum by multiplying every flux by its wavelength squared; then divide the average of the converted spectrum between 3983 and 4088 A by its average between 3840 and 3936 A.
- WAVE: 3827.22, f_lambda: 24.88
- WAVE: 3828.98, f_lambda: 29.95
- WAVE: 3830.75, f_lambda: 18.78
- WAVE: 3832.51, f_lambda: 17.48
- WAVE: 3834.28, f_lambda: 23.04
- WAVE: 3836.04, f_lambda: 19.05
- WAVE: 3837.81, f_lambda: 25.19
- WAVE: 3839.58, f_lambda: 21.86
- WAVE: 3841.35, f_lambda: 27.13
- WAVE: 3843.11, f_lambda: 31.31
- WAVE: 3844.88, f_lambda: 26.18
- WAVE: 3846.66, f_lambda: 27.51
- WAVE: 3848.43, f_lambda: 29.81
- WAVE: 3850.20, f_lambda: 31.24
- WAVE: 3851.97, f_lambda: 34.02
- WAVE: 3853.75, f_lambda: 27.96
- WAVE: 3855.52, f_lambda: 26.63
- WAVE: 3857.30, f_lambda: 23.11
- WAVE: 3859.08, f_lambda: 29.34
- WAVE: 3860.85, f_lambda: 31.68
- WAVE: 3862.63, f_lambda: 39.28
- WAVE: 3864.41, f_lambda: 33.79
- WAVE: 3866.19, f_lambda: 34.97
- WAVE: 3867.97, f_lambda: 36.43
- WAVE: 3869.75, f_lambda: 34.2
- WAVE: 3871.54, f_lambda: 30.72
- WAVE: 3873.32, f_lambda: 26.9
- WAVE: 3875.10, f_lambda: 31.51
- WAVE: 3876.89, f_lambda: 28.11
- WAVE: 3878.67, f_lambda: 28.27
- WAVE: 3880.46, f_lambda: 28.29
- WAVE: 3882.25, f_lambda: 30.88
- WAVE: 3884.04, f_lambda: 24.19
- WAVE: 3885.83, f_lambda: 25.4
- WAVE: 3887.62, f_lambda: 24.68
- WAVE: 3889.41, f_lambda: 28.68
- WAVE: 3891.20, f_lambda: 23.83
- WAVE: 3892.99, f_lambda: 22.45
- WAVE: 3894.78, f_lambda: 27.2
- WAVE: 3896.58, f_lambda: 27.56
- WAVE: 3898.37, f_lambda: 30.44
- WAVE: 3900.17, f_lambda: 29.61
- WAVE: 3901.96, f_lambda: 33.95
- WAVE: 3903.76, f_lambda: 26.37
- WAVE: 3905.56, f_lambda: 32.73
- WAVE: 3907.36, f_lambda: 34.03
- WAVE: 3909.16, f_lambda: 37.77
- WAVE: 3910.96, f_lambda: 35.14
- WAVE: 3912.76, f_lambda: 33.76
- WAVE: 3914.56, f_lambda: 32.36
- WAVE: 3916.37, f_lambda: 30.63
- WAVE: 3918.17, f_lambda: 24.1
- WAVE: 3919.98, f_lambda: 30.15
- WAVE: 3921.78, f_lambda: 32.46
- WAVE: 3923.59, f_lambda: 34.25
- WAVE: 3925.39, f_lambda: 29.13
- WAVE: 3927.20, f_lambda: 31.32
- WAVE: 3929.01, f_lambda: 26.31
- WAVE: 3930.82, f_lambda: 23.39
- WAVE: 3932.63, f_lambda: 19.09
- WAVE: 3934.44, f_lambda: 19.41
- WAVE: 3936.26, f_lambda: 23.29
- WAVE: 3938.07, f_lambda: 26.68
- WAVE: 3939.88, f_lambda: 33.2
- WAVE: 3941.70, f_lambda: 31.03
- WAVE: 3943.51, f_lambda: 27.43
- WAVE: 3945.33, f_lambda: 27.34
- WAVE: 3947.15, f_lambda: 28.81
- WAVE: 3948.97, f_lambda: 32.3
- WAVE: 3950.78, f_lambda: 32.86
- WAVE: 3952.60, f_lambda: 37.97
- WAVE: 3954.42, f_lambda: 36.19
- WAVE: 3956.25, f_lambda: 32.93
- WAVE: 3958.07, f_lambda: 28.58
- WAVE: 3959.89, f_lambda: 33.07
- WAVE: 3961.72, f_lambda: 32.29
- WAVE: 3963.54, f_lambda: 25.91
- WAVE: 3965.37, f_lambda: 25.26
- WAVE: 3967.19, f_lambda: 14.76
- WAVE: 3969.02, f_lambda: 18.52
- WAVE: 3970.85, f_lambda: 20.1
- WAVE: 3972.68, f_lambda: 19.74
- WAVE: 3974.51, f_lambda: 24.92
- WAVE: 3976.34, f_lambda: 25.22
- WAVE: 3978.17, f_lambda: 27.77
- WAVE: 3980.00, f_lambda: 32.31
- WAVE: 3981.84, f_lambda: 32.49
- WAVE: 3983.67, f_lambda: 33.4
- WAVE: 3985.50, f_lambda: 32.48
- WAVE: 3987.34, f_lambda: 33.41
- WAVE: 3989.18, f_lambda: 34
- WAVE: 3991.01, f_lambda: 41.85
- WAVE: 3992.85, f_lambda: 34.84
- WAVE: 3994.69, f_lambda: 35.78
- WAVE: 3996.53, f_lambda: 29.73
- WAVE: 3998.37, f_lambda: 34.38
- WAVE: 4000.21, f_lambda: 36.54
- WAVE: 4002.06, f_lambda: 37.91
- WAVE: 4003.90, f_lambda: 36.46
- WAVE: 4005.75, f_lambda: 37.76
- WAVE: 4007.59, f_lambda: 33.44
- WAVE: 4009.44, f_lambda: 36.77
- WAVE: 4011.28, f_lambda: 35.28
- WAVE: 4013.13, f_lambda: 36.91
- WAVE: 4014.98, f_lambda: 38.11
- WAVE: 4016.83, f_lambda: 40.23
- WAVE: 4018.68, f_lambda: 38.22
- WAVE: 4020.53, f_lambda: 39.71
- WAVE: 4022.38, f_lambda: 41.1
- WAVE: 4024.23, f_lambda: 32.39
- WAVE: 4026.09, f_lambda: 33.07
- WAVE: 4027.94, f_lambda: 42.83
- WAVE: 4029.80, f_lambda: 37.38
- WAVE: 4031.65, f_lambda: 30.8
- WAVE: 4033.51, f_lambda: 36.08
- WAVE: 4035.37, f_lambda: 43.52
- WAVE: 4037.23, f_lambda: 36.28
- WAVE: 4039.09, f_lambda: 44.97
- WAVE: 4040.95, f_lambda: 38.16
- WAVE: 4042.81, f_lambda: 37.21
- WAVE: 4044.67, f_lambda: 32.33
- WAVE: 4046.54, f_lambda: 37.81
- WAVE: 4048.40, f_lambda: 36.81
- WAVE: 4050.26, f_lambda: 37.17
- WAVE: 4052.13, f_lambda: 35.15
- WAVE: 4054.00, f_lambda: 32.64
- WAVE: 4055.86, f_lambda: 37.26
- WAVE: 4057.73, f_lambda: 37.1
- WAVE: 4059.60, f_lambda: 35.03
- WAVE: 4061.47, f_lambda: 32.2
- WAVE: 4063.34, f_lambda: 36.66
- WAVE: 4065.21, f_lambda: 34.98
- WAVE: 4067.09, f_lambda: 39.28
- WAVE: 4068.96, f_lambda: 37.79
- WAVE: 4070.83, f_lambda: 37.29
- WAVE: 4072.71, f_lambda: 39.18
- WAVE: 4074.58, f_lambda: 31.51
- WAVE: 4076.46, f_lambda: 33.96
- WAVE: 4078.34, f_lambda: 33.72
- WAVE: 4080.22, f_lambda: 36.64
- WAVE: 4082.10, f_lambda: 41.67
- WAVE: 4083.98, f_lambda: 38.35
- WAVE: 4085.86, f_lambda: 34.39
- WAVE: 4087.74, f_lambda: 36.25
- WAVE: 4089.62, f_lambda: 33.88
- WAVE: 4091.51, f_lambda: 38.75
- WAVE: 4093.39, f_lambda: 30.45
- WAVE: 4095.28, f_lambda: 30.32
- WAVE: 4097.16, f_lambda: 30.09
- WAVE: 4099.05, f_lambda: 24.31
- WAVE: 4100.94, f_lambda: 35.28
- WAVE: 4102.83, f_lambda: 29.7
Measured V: 1.3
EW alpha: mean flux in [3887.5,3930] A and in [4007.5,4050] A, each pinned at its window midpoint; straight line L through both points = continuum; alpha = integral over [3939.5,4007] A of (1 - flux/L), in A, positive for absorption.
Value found 6.45 A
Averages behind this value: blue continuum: 30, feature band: 30.8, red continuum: 37.4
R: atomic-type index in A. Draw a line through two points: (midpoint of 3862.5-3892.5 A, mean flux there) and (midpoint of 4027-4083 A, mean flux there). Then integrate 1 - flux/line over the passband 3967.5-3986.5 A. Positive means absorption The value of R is 4.1 A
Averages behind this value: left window 29.7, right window 36.8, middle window 26.3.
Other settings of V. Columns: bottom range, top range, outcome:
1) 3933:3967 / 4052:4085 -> 1.31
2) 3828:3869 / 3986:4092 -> 1.43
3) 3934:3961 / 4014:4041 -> 1.31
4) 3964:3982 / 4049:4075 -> 1.58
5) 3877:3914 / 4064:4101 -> 1.31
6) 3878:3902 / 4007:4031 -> 1.46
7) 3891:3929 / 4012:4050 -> 1.31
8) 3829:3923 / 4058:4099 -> 1.34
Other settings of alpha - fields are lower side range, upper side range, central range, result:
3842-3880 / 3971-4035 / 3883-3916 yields 2.3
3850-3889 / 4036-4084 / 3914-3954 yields 4.2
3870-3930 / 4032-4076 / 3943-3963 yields 0.1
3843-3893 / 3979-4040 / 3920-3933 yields 1.5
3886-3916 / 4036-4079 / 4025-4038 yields -0.7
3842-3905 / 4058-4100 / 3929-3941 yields 2.5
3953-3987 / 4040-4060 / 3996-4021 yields -3.7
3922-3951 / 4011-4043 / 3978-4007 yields -0.4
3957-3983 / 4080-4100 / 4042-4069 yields -3.6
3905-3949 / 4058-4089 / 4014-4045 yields -3.4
